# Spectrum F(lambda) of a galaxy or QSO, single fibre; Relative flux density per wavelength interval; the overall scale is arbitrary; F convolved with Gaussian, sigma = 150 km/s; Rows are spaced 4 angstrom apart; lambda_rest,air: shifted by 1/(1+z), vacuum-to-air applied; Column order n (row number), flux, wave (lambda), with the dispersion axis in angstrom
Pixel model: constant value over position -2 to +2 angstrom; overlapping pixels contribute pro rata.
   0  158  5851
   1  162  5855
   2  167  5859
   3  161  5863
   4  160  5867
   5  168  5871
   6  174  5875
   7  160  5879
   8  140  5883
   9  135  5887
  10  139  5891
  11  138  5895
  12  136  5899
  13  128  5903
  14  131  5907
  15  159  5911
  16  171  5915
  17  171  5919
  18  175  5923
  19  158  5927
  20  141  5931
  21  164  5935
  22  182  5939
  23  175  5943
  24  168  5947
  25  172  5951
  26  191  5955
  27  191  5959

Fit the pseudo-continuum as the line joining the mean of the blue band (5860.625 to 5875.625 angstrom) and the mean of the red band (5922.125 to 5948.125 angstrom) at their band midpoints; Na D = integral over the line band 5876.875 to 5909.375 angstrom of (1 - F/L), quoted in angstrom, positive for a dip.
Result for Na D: 5.2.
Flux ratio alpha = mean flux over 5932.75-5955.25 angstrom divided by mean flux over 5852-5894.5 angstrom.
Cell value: 1.11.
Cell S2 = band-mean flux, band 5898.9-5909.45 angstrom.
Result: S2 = 132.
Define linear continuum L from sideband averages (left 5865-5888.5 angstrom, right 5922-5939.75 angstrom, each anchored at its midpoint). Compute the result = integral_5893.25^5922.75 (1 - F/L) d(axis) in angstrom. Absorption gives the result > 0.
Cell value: 1.9 angstrom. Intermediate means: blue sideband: 157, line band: 149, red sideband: 162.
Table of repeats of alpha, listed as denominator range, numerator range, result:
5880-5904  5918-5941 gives 1.20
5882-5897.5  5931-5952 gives 1.23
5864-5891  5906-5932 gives 1.03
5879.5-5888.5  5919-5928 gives 1.19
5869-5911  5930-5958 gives 1.18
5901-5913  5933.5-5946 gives 1.25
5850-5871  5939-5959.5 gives 1.10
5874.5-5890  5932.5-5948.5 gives 1.15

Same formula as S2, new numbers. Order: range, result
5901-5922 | 153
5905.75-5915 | 152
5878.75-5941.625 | 152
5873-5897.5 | 147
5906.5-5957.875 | 167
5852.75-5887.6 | 159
